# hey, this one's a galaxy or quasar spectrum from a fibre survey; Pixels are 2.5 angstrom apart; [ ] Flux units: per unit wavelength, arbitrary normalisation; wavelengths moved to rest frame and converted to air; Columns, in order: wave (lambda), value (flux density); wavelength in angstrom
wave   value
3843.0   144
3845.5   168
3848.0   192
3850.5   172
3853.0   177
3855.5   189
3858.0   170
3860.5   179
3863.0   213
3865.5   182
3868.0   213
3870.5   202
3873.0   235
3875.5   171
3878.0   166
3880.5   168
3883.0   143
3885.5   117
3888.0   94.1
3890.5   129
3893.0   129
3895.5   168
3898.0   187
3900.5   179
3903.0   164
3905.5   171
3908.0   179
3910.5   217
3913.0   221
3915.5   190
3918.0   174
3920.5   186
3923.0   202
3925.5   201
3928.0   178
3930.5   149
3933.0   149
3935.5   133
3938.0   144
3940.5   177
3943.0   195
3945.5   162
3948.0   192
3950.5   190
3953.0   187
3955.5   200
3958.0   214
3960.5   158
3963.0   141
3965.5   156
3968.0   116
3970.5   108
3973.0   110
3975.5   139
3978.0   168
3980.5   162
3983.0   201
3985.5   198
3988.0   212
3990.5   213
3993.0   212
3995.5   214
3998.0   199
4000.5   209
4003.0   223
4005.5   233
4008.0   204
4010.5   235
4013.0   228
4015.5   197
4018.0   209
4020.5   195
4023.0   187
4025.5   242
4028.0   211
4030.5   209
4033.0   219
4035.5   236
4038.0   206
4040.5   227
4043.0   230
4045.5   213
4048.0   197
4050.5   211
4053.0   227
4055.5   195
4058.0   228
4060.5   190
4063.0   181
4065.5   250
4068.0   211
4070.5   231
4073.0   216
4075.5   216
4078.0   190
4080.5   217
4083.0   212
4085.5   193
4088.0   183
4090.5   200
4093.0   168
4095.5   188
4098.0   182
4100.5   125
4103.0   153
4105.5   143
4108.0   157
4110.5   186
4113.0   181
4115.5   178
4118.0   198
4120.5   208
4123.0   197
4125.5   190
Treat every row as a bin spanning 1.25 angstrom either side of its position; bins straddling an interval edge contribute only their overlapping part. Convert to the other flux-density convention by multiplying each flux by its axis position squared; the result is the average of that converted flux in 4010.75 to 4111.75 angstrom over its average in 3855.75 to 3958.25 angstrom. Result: 1.24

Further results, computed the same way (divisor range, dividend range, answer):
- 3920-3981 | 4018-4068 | 1.36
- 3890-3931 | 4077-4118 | 1.10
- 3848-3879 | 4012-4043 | 1.23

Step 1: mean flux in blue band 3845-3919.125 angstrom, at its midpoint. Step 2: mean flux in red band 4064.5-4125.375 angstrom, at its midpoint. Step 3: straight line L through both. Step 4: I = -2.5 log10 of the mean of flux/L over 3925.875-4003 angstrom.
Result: 0.045 mag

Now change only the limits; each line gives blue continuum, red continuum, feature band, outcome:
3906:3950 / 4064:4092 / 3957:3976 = 0.30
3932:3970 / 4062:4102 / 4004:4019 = -0.20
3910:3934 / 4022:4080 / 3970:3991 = 0.18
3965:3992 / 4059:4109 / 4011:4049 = -0.21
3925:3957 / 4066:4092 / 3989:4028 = -0.12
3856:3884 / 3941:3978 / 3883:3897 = 0.36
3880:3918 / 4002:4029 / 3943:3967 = 0.06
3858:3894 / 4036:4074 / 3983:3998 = -0.06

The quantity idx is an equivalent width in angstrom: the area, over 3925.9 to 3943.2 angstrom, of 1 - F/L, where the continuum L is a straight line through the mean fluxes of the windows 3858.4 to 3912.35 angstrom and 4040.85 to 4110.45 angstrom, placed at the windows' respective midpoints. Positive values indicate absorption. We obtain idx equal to 1.7 angstrom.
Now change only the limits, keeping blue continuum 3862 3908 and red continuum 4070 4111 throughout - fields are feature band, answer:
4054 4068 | -2.0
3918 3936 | -0.1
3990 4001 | -2.0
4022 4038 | -3.3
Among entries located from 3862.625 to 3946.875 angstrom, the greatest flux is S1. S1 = 235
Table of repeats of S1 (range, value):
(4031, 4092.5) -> 250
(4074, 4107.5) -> 217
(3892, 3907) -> 187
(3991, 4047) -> 242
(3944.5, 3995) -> 214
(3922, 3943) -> 202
